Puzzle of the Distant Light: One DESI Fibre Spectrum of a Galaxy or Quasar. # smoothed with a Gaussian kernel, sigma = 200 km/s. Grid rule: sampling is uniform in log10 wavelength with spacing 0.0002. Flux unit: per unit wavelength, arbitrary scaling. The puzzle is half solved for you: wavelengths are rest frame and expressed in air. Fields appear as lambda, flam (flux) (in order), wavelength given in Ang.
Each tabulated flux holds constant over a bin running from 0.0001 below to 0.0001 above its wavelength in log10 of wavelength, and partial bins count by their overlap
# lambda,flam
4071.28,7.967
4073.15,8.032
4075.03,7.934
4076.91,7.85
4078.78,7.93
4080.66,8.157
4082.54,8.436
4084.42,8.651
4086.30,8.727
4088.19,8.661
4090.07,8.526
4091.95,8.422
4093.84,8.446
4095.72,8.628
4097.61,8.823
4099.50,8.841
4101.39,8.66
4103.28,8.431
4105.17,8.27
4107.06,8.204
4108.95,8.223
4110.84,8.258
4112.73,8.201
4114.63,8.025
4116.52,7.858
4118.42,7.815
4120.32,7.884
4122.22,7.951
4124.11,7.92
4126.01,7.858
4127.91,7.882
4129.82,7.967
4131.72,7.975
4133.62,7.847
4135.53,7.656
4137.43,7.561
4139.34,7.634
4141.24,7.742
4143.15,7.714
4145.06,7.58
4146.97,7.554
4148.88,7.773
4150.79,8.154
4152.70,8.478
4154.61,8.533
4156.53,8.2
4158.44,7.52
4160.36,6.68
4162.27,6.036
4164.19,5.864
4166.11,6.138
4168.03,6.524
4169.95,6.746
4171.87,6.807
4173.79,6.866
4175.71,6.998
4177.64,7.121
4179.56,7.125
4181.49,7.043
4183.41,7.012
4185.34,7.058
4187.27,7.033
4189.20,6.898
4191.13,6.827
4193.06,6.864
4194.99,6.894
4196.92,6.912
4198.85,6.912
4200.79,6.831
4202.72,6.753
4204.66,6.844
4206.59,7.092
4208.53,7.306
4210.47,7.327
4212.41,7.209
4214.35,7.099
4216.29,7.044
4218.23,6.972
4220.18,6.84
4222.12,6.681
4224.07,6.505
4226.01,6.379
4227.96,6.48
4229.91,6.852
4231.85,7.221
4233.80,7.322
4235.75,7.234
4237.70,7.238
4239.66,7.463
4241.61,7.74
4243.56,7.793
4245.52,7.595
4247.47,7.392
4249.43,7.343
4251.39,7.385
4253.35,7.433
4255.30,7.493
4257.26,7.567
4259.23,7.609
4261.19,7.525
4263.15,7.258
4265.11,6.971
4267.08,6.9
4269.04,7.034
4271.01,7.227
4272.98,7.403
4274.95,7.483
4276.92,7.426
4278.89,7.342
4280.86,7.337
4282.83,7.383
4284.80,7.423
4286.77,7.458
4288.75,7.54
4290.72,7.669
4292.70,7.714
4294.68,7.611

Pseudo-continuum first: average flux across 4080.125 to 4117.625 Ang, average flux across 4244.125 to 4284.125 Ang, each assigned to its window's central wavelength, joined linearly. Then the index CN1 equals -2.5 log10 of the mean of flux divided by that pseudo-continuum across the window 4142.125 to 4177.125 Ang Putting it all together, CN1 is 0.11 mag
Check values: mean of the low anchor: 8.42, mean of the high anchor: 7.36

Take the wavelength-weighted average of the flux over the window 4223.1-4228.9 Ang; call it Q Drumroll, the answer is 6.46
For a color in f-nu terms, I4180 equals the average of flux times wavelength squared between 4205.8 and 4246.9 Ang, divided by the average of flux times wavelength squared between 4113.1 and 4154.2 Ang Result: 0.95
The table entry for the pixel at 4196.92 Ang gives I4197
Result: 6.912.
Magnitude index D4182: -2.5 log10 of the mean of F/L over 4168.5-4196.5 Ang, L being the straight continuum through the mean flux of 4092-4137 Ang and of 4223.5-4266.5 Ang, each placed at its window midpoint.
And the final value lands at 0.11 mag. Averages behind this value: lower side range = 8.15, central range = 6.94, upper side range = 7.27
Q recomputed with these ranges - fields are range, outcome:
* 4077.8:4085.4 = 8.3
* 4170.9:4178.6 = 6.95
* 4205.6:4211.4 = 7.24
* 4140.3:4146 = 7.67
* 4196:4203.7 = 6.85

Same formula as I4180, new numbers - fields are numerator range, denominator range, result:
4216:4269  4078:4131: 0.93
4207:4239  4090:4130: 0.90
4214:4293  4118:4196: 1.03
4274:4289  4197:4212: 1.10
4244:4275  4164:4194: 1.12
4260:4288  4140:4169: 1.05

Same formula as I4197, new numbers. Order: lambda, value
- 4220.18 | 6.84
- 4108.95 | 8.223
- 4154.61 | 8.533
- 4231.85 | 7.221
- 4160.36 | 6.68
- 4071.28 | 7.967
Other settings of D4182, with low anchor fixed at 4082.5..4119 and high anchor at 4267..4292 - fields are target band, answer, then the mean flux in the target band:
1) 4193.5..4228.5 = 0.13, 6.9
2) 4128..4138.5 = 0.06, 7.8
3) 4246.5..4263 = 0.01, 7.46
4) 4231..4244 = 0.03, 7.42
